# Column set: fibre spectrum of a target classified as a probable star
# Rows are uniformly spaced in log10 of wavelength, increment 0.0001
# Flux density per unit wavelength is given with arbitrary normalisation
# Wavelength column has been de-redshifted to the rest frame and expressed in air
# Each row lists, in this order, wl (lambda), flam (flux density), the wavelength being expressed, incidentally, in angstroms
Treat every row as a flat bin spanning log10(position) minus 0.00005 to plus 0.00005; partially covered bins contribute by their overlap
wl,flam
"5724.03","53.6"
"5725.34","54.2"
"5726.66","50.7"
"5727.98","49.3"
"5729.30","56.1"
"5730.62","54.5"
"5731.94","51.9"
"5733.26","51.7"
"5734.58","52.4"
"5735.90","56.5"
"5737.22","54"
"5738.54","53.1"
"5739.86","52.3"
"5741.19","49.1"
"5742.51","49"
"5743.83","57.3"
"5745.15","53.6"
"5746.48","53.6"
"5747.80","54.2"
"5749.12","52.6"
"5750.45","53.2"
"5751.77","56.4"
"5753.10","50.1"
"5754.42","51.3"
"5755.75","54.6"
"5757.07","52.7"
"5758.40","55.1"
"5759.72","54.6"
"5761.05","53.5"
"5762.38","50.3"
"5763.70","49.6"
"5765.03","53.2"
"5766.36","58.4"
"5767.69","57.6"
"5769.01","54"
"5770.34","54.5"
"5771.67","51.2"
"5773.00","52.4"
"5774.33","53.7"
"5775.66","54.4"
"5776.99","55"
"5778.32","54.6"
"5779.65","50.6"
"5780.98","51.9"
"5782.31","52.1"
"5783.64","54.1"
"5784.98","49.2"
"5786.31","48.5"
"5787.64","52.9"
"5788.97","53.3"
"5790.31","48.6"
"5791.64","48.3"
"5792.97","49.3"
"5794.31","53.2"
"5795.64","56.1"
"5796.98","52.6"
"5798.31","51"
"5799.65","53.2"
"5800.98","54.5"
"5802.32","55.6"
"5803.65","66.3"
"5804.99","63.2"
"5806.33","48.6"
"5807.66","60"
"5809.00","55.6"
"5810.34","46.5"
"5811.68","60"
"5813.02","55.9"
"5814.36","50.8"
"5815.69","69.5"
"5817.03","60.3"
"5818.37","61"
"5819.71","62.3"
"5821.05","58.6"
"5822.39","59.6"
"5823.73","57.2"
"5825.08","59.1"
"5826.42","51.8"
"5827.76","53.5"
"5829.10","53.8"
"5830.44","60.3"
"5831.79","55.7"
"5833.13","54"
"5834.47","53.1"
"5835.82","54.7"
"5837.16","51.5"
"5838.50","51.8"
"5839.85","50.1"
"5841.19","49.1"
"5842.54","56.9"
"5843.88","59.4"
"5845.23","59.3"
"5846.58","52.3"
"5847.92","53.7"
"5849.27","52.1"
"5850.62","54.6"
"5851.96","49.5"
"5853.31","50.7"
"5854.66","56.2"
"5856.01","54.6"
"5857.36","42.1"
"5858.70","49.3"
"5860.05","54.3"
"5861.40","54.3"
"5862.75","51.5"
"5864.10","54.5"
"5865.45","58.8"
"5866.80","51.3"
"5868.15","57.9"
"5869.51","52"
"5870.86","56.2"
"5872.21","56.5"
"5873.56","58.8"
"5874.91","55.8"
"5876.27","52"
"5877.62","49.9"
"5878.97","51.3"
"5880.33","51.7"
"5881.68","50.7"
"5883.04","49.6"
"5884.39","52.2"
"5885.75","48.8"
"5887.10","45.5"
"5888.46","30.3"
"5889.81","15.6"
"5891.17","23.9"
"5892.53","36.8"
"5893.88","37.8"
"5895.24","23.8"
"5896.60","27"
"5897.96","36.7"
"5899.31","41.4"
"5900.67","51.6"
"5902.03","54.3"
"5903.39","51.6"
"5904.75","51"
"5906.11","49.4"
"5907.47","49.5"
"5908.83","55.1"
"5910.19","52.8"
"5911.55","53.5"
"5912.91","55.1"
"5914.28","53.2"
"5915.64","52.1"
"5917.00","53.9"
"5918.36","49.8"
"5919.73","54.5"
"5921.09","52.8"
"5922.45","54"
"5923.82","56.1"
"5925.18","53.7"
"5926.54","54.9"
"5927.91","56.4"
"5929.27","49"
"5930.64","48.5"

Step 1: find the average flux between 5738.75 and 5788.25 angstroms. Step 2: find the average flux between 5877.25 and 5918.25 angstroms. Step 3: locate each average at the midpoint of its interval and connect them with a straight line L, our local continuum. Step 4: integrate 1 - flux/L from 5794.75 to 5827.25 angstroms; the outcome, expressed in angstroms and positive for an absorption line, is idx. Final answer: -4.4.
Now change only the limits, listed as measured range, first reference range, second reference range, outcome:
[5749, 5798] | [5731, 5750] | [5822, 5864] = 0.38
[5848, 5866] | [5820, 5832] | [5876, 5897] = -1.55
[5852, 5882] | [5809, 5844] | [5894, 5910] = -1.98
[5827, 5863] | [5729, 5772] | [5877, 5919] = -3.76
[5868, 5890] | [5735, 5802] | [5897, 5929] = 0.98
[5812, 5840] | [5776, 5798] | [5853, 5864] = -2.54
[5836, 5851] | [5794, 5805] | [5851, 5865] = -0.24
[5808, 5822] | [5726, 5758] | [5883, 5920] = -2.55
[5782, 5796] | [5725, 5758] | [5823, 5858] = 0.54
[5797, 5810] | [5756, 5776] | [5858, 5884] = -0.58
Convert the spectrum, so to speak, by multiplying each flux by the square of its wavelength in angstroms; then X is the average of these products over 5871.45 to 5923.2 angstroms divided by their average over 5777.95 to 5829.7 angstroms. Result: 0.89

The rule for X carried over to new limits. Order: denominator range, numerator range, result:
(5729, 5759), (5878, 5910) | 0.85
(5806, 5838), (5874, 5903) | 0.77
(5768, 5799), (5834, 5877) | 1.05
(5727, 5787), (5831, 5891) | 1.00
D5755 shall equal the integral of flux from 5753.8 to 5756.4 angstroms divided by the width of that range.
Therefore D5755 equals 52.9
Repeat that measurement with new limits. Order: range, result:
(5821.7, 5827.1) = 56.9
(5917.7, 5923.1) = 52.8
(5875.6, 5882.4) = 51.1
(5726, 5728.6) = 50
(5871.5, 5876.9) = 55.8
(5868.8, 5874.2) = 55.8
